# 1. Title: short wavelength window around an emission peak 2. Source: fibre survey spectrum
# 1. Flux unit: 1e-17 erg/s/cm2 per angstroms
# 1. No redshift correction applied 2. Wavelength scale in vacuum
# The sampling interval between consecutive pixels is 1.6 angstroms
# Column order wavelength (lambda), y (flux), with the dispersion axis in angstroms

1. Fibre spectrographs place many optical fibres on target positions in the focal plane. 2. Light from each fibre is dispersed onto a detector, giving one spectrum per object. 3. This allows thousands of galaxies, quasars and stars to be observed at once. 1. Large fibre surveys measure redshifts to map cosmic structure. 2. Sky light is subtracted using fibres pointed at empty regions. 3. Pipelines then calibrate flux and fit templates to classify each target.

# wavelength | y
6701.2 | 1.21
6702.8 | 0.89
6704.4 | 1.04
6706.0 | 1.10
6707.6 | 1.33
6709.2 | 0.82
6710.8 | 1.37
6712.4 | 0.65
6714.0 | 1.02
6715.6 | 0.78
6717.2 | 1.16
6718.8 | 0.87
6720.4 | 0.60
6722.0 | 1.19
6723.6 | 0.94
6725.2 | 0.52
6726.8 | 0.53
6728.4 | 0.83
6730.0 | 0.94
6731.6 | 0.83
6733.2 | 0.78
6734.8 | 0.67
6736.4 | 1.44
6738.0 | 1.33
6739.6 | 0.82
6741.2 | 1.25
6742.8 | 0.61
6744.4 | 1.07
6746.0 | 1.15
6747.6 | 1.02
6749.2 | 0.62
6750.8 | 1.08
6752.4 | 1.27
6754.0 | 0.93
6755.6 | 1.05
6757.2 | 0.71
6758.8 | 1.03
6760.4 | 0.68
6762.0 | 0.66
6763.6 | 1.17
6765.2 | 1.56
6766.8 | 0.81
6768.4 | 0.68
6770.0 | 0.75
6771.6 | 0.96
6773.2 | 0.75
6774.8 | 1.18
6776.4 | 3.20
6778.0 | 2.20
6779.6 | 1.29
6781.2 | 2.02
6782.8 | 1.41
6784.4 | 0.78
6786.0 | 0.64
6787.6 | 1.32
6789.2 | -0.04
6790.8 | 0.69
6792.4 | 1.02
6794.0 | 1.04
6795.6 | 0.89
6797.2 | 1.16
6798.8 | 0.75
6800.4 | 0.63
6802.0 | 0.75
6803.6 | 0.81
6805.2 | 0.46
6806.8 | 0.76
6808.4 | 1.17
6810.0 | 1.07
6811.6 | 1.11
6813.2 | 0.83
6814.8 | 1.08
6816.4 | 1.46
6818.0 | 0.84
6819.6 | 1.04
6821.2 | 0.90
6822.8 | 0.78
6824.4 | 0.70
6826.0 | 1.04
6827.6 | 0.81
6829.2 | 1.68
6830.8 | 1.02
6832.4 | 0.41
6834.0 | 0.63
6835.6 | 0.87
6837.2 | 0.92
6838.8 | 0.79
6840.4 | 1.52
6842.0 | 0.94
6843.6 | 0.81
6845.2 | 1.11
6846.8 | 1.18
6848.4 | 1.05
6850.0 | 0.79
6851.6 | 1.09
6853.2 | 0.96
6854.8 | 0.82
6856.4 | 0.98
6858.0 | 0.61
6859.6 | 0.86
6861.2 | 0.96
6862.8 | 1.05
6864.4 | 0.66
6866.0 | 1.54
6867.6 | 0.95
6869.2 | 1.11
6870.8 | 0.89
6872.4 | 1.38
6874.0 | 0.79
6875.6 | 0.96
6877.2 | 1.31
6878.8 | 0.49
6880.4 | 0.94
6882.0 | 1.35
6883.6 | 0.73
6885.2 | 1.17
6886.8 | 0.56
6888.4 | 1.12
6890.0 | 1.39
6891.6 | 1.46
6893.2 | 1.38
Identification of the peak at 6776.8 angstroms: Hbeta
